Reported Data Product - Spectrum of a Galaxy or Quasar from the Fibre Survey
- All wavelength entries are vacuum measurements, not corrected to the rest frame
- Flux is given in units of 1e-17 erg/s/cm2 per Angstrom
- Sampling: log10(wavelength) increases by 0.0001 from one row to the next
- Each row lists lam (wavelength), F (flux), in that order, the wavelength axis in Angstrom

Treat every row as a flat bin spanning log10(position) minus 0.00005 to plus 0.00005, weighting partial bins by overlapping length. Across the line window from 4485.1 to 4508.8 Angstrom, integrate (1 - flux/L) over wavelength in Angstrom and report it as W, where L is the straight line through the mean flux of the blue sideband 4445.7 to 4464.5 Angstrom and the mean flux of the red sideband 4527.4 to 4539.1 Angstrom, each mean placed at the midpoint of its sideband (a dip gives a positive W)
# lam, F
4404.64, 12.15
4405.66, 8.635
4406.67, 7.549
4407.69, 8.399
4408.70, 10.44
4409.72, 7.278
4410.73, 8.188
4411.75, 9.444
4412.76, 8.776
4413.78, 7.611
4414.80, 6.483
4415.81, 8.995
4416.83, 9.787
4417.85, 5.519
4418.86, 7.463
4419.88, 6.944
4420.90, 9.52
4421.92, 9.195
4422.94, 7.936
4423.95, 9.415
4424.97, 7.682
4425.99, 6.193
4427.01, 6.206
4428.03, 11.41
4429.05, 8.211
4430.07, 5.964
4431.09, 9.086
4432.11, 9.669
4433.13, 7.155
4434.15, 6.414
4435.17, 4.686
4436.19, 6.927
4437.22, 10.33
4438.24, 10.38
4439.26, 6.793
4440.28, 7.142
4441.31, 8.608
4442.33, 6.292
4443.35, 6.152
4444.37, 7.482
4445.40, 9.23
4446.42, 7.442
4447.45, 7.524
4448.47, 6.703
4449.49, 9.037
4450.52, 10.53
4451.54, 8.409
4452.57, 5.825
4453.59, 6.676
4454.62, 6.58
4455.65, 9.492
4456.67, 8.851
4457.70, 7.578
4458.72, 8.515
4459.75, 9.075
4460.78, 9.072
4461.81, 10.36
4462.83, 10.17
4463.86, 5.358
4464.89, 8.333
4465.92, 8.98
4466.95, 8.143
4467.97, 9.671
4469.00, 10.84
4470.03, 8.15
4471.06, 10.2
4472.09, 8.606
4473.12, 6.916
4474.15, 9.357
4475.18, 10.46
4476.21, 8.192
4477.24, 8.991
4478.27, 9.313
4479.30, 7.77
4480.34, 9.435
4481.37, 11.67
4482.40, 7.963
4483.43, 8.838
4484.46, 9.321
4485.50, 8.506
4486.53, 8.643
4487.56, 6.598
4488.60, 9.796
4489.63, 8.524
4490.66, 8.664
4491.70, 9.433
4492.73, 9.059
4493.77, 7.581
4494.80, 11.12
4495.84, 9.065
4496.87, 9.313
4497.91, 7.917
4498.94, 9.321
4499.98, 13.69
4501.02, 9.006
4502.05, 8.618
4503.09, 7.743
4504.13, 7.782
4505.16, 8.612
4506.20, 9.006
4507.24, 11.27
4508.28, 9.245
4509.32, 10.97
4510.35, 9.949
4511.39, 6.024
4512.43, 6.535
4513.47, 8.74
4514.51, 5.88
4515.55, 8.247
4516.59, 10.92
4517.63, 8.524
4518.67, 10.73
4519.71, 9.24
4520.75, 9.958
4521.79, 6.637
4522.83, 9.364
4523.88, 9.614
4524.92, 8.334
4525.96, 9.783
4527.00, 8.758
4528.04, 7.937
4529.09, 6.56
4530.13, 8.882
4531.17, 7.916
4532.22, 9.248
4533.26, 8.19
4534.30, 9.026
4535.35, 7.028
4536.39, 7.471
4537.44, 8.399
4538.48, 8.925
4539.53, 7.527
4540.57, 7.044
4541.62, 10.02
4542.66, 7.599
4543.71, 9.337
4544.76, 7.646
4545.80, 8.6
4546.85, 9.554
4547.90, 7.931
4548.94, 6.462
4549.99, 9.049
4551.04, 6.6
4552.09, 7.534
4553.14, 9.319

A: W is -2.6 Angstrom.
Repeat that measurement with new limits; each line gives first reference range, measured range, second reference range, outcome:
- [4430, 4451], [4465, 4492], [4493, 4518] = -1.5 Angstrom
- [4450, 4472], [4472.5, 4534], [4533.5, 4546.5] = -3.4 Angstrom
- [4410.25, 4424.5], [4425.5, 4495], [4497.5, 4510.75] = 3.7 Angstrom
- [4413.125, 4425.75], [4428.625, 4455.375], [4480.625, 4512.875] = 2.0 Angstrom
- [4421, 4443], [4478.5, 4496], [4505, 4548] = -1.3 Angstrom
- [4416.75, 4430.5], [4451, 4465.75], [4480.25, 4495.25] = 0.5 Angstrom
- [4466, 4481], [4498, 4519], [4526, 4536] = -1.1 Angstrom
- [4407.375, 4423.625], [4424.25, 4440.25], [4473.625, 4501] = 1.3 Angstrom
